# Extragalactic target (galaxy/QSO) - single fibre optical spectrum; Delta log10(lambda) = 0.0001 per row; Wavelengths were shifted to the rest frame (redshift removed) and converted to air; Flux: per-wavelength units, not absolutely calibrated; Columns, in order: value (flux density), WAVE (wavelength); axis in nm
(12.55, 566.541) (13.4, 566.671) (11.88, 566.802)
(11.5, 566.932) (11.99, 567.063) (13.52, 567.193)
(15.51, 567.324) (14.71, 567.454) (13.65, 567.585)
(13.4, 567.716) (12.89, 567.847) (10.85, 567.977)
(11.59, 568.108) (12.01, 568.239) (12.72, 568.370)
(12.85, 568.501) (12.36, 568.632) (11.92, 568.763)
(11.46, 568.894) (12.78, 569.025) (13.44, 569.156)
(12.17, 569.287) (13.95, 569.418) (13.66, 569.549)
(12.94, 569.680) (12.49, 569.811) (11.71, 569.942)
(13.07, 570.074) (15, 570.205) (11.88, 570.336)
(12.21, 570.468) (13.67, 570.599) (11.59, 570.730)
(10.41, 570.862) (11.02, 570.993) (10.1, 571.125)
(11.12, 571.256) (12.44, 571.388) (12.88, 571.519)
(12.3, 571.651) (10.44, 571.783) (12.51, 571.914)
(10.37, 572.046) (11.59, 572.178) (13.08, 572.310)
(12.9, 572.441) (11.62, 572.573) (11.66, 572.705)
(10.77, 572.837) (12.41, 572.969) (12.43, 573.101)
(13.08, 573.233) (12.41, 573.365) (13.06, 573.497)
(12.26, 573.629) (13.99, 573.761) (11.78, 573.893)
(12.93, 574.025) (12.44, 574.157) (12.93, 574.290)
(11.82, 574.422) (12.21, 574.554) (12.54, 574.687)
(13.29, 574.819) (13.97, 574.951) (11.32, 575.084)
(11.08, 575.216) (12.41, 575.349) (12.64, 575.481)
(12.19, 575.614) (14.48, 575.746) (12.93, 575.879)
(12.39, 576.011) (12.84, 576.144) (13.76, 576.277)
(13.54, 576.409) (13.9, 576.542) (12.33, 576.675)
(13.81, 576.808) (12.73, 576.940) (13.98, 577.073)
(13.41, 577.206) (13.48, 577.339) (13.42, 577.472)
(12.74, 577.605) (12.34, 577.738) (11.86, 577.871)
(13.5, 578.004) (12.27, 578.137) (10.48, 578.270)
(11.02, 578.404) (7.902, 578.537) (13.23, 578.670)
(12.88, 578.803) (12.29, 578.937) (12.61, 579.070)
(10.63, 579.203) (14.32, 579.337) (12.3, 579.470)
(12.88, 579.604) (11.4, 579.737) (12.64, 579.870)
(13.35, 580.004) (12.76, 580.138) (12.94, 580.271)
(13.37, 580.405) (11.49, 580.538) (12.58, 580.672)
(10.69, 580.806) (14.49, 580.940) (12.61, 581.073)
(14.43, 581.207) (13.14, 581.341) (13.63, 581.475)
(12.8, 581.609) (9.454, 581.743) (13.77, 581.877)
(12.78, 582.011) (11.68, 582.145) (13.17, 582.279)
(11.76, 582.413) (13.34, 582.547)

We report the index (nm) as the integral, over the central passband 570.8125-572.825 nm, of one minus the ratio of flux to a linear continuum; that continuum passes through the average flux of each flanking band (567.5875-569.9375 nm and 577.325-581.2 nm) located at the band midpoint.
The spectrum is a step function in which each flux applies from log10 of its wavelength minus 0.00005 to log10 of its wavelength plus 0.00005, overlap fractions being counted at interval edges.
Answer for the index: 0.14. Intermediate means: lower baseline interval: 12.6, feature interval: 11.6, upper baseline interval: 12.4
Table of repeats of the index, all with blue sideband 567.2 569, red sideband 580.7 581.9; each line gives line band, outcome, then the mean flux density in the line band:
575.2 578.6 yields 0.03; 12.6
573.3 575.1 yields 0.01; 12.7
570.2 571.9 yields 0.12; 11.8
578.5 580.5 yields 0.05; 12.4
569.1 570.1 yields -0.01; 12.9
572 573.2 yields 0.08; 11.9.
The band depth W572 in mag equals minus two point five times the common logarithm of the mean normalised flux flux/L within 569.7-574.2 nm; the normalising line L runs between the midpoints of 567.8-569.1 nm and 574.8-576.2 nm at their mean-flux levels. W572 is 0.020 mag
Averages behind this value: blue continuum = 12.1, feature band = 12.2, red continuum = 12.7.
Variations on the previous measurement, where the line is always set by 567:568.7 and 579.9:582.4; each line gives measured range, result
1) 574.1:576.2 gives 0.02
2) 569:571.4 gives 0.04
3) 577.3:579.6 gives 0.05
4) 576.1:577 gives -0.04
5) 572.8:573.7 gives 0.04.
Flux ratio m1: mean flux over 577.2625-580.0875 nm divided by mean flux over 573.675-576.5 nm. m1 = 1.0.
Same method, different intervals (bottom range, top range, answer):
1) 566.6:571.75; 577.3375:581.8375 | 0.99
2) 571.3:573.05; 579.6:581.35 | 1.07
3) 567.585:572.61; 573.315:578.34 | 1.04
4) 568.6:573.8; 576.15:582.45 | 1.03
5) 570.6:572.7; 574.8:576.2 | 1.08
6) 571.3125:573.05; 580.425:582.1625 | 1.06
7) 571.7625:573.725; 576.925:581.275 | 1.03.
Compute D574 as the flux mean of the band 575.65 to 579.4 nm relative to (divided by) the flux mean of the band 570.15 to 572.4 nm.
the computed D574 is 1.1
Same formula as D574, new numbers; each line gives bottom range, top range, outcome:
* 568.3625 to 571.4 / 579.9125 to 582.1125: 1.03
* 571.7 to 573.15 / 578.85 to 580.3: 1.06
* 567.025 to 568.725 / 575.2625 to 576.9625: 1.01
